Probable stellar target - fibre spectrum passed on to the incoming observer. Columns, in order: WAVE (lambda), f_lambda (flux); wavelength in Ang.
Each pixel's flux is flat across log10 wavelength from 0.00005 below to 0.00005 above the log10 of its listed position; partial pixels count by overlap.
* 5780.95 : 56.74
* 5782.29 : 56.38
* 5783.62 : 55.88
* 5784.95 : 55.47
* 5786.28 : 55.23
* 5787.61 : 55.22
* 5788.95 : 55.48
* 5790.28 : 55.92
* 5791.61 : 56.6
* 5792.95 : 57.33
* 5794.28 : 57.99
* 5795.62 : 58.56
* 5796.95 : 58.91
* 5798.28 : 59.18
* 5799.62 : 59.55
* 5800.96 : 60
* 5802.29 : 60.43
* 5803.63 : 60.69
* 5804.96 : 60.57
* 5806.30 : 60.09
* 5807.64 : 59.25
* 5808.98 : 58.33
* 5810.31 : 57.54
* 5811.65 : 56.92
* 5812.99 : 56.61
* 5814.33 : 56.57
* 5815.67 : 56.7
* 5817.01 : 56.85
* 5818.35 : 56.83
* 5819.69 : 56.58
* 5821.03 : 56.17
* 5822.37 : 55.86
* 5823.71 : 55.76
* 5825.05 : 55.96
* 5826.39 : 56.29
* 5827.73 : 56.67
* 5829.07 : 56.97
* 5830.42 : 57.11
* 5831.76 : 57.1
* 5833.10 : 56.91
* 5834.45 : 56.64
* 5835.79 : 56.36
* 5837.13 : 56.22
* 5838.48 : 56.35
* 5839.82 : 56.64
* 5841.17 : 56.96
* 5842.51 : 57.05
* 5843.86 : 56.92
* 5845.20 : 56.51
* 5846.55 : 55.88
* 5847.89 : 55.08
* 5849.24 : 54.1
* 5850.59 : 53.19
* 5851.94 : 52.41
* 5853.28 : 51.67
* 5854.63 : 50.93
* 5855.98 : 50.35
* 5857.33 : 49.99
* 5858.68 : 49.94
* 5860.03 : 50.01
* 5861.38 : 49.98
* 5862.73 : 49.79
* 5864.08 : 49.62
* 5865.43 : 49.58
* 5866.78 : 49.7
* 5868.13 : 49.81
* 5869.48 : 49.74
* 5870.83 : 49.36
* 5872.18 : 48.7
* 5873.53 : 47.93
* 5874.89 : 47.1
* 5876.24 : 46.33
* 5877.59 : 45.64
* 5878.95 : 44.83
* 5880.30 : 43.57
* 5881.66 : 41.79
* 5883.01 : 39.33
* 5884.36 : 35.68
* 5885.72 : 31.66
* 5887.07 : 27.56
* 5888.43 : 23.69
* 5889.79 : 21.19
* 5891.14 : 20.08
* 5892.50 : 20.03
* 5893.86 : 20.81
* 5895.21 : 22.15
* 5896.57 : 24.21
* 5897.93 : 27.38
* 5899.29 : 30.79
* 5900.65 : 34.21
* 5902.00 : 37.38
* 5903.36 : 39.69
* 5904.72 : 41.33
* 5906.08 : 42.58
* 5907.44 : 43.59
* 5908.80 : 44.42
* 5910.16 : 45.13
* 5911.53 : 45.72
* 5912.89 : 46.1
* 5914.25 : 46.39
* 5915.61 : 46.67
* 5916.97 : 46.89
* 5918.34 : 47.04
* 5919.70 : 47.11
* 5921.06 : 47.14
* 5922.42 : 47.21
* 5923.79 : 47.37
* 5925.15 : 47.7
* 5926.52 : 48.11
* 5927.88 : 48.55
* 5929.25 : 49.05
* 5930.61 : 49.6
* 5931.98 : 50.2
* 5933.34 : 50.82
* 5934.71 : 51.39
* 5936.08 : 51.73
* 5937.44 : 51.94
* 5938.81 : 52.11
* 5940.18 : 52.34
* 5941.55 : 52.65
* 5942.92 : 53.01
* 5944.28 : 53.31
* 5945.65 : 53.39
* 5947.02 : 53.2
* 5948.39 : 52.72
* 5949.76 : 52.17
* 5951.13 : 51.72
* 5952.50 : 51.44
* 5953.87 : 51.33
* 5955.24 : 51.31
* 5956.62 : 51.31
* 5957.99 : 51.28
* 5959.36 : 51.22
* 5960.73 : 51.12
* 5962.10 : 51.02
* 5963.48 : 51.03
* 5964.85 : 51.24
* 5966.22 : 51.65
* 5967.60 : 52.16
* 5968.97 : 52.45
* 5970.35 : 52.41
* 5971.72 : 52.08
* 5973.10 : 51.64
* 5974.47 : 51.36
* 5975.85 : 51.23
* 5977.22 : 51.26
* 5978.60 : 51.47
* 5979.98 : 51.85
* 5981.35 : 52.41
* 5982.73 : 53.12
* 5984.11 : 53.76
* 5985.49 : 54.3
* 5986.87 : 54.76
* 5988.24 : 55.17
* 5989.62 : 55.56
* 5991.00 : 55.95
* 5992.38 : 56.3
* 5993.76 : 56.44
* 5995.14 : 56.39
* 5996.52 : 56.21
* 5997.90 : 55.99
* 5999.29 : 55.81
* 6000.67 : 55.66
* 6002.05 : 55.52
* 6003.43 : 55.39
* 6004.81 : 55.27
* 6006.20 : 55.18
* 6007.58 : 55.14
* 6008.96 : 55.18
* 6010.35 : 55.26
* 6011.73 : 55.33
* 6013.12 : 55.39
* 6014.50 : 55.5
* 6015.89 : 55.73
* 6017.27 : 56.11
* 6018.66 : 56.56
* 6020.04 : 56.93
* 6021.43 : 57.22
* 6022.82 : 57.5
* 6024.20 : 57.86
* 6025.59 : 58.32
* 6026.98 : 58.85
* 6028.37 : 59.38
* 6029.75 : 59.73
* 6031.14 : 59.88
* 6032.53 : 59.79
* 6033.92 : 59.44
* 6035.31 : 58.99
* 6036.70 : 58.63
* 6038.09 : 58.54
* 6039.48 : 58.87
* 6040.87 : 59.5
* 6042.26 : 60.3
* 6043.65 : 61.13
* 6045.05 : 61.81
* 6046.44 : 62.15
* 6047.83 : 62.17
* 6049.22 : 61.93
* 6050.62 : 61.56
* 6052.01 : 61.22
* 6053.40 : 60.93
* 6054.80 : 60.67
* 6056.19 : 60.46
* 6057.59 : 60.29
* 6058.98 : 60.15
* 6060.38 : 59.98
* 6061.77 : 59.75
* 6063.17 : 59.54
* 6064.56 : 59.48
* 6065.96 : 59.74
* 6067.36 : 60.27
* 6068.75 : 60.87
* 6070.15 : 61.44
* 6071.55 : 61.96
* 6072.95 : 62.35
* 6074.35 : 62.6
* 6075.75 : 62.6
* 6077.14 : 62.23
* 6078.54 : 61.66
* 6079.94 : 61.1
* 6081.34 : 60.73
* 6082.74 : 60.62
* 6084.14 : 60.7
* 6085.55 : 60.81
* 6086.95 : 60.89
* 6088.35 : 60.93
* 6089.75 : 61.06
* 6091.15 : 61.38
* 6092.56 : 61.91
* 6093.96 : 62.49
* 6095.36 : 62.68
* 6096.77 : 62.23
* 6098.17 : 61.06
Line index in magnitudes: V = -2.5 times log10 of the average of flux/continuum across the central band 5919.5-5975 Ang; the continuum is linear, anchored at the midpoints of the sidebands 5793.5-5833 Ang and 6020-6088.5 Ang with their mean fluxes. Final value 0.16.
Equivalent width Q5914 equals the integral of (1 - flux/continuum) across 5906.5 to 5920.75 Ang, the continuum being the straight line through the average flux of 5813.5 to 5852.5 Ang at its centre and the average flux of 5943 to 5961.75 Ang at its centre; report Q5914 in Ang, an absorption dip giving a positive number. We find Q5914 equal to 2.00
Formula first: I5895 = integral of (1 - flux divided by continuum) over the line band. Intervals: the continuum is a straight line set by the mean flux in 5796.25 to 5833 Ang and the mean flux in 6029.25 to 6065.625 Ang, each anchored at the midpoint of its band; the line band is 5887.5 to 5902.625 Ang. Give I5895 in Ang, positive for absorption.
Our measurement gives 8.51 Ang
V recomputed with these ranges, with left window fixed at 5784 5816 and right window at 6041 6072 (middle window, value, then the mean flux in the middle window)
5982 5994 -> 0.10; 55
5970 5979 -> 0.16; 51.6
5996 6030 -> 0.07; 56.4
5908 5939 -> 0.23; 48.1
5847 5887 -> 0.23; 47.6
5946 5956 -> 0.15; 52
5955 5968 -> 0.16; 51.3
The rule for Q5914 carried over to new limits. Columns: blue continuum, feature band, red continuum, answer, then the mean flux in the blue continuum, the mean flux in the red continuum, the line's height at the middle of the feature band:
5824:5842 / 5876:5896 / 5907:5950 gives 7.9 Ang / 56.6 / 49.2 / 52.5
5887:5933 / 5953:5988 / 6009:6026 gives -2.2 Ang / 39.3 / 56.4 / 48.9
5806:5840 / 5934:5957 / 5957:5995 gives 0.6 Ang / 56.9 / 52.8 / 53.6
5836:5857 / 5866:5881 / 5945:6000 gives 1.9 Ang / 54.6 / 52.9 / 54.3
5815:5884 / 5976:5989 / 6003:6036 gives 0.7 Ang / 52.4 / 57.1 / 56.1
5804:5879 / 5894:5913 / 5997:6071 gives 6.4 Ang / 54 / 58.6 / 55.5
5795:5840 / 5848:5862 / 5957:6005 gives 1.3 Ang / 57.6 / 53.4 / 56.6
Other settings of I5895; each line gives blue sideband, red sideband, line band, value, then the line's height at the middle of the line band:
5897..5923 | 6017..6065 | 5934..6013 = -4.1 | 50.7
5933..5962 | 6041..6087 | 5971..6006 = 0.6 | 55.2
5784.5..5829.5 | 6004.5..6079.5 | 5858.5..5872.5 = 2.0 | 57.9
